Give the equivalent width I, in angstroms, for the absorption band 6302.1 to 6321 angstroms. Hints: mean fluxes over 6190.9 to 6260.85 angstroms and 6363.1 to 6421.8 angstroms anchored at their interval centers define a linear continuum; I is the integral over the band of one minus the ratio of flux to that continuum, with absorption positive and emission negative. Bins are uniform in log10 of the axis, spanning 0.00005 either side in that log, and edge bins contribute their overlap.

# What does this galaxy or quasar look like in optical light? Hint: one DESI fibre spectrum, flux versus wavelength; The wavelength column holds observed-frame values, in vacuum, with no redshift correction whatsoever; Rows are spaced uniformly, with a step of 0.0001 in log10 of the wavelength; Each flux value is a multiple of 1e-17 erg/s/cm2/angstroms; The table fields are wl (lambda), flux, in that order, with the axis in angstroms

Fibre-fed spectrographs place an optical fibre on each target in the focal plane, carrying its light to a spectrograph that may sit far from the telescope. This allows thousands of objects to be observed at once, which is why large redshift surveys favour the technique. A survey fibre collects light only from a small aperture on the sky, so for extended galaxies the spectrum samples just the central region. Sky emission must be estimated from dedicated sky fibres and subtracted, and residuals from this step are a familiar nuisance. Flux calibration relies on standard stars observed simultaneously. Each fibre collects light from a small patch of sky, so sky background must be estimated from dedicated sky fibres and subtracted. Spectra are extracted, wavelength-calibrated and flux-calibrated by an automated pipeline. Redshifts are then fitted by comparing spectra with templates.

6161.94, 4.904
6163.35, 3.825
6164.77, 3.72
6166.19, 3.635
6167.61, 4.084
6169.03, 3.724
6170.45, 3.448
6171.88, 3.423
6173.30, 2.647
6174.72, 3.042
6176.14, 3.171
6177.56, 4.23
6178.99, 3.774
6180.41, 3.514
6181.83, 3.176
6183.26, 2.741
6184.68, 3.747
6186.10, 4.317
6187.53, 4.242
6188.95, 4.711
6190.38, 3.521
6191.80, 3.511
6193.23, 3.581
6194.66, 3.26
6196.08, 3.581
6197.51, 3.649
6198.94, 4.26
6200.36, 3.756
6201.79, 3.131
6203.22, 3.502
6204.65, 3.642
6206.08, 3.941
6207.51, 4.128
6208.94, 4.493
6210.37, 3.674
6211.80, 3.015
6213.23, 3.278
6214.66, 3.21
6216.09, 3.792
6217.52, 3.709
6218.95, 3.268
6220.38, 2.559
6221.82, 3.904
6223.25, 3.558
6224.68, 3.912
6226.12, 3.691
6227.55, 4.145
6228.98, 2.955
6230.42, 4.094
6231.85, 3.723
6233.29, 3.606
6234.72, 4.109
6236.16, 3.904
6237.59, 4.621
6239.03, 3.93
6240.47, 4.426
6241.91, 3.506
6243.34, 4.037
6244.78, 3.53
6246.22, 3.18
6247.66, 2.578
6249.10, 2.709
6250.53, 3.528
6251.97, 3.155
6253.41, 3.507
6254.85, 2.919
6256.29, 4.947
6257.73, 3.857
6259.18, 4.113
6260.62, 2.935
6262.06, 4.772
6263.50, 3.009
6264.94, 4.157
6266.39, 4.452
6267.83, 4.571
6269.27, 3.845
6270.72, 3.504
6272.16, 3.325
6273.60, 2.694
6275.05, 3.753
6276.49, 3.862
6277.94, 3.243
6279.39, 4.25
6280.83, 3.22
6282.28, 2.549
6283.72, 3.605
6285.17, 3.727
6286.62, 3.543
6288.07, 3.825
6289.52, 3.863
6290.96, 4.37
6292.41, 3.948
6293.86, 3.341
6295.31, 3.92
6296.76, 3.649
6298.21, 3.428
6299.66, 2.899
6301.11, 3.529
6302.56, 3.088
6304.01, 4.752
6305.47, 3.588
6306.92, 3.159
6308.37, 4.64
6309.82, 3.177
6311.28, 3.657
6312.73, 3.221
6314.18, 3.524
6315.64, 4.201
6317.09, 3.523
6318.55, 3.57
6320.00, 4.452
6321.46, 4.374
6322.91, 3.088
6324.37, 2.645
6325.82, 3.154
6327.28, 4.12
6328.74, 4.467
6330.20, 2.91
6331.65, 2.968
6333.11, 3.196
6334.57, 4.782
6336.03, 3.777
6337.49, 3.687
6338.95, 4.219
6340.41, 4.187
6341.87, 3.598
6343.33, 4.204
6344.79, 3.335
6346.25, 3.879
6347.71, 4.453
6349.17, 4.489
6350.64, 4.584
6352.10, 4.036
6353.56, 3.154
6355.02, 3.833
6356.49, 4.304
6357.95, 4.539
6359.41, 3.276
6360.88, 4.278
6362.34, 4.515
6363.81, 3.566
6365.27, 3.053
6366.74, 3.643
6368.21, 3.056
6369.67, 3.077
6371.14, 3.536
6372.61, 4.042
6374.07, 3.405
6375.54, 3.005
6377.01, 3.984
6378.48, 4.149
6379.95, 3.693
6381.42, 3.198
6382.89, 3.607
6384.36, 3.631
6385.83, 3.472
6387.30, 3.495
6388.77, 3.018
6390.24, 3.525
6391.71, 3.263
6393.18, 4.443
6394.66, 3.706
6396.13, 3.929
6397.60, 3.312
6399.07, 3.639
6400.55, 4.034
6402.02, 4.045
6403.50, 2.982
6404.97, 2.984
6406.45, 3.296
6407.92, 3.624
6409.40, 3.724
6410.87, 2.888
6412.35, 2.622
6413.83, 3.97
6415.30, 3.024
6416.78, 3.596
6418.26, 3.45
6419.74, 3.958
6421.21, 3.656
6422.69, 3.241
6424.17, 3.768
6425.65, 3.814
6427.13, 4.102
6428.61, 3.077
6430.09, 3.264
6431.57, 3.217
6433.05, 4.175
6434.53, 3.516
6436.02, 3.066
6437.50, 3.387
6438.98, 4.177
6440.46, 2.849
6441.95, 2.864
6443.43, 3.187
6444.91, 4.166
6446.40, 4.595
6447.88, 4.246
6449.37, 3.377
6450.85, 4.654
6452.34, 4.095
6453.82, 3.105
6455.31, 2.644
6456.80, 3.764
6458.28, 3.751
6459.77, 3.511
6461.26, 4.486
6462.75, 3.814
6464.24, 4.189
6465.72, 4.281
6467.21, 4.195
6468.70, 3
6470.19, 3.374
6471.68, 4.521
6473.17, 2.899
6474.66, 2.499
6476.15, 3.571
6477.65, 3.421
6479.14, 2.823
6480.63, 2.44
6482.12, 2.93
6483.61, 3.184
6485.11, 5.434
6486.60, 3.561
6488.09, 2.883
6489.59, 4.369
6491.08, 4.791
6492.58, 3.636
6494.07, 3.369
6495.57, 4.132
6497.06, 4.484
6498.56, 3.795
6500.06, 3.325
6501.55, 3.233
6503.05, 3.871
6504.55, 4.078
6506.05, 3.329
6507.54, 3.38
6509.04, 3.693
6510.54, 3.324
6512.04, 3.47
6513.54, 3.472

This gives -1.0 angstroms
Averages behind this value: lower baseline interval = 3.64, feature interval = 3.75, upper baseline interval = 3.51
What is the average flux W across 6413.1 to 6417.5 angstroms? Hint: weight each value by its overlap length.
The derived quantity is 3.53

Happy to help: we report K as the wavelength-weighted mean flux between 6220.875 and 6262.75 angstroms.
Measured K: 3.71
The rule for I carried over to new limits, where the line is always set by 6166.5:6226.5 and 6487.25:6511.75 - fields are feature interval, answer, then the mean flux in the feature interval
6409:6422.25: 1.0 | 3.42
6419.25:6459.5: 0.9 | 3.62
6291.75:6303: 0.5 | 3.48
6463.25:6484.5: 1.8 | 3.4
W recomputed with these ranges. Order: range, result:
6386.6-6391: 3.35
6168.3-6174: 3.31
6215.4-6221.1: 3.33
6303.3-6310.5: 3.86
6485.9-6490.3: 3.6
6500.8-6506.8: 3.63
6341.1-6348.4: 3.89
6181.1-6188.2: 3.64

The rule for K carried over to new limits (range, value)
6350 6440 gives 3.6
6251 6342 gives 3.68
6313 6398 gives 3.73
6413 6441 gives 3.55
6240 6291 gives 3.63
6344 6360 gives 4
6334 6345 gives 3.99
